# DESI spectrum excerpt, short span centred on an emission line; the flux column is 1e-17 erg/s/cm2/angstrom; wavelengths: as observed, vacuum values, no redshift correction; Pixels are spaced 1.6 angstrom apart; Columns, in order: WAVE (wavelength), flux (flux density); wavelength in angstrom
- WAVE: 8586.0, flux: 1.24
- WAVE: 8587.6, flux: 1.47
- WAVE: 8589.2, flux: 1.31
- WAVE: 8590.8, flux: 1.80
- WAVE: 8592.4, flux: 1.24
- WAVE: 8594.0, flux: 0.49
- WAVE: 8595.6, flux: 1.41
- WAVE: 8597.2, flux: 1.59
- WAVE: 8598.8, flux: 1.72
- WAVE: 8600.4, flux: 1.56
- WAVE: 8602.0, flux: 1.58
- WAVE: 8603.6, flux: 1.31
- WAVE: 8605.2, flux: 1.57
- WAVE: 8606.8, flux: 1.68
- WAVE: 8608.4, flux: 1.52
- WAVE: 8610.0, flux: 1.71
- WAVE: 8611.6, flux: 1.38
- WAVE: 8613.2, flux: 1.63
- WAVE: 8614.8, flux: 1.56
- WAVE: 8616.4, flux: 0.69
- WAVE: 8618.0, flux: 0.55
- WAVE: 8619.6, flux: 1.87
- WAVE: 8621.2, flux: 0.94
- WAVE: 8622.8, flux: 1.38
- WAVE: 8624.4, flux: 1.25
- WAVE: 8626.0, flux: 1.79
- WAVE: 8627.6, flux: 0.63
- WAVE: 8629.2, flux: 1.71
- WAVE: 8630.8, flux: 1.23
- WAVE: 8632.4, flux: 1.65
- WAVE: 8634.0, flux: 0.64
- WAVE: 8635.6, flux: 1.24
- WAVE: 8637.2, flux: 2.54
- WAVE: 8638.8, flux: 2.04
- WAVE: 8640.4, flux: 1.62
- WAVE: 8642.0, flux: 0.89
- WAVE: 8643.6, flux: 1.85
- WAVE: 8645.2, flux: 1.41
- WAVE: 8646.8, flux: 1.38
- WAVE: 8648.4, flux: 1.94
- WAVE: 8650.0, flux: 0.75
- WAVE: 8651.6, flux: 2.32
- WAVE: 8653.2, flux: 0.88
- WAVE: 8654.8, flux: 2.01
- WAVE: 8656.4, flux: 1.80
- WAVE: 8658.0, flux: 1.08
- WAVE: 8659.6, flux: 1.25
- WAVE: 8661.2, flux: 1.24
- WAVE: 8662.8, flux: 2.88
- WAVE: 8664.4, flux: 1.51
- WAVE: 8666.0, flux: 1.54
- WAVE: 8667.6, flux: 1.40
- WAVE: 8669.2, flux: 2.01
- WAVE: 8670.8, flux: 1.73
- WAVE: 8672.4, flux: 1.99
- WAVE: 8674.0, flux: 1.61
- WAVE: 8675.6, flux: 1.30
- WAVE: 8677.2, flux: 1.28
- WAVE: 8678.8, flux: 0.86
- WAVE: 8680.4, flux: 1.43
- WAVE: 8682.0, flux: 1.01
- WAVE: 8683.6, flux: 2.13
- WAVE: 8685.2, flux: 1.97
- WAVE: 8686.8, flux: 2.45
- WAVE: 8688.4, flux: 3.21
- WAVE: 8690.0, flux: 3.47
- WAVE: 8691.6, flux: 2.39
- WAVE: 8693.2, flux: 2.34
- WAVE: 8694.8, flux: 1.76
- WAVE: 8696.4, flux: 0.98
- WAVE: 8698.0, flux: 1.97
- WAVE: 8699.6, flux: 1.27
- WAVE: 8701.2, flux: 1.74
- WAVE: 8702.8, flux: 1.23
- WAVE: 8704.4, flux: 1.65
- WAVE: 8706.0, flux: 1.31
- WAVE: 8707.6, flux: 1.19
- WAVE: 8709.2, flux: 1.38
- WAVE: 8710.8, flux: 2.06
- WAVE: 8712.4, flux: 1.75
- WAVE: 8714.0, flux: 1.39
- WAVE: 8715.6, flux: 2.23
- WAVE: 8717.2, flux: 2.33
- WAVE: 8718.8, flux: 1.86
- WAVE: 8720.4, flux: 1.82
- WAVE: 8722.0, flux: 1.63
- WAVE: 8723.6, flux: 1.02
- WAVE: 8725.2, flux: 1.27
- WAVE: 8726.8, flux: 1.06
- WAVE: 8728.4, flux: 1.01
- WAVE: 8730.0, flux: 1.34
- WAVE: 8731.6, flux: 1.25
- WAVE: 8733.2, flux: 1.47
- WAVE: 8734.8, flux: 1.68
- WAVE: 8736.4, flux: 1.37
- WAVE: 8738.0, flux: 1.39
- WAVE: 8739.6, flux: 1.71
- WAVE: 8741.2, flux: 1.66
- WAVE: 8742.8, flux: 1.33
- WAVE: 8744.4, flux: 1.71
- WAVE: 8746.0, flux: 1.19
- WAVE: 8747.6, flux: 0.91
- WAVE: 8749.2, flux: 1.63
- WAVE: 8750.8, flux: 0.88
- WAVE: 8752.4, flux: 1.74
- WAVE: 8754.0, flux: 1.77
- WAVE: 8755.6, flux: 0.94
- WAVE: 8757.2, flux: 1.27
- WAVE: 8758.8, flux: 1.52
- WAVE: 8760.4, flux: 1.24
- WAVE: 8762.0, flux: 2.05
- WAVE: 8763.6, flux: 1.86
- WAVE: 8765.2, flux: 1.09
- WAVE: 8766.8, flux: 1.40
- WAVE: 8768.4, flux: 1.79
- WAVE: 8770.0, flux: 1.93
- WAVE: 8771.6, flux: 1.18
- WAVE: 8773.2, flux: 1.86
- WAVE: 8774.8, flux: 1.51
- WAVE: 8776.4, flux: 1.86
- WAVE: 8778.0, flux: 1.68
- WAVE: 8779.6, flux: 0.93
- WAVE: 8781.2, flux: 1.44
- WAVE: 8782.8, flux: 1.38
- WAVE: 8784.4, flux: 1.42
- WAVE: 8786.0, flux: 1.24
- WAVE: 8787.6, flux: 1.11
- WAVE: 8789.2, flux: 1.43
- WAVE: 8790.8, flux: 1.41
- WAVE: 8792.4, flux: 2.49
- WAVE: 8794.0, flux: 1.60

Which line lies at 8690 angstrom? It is H-alpha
